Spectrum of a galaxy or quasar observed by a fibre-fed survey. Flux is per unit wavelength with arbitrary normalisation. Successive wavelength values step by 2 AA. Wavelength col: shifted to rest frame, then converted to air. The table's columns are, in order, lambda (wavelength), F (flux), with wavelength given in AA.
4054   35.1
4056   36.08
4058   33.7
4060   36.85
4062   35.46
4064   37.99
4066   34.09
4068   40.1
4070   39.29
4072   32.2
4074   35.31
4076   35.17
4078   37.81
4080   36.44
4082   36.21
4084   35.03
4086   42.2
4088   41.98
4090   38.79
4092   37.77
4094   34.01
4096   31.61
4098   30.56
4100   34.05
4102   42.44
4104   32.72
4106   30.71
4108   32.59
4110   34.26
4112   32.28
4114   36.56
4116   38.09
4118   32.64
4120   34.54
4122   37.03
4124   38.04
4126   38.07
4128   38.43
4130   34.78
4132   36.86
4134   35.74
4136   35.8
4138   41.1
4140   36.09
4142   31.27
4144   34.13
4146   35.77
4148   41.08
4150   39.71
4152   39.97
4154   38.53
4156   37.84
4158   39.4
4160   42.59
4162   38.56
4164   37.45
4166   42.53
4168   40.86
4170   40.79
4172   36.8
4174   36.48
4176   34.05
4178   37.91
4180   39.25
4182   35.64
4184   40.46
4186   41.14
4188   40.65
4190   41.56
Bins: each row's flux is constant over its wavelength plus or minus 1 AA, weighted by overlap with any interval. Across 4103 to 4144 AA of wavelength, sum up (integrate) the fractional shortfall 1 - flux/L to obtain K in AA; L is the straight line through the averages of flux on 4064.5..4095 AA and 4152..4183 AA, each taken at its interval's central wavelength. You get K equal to 2.73 AA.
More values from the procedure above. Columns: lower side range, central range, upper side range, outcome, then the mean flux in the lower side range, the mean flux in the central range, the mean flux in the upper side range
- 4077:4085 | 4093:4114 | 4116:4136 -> 1.54 AA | 36.4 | 33.7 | 36.3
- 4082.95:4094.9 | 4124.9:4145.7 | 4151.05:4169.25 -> 1.61 AA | 38.3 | 36.2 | 39.8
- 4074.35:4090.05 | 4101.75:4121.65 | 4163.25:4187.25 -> 1.88 AA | 37.8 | 34.5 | 38.6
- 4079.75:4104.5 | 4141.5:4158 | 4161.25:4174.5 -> 0.41 AA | 36.5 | 37.6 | 39.2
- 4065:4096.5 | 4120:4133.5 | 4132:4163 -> 0.20 AA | 36.8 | 37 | 37.8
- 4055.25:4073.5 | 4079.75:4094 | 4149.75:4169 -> -0.43 AA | 36.2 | 38.1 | 39.7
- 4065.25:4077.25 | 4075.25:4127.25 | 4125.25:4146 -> 0.42 AA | 36.1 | 35.8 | 36.2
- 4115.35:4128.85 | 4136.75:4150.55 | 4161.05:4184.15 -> 0.16 AA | 36.6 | 36.9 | 38.3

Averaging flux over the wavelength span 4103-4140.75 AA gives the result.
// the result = 35.6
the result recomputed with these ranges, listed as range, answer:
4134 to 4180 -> 38.1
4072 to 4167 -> 36.6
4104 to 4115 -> 33.2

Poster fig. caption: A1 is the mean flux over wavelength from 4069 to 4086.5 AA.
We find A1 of 36.5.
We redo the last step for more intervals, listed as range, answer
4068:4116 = 35.8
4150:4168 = 39.7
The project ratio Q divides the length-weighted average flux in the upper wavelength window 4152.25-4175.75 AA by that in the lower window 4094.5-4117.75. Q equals 1.1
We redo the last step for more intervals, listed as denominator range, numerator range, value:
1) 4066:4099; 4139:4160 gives 1.03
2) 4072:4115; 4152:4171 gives 1.12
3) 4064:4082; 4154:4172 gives 1.09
